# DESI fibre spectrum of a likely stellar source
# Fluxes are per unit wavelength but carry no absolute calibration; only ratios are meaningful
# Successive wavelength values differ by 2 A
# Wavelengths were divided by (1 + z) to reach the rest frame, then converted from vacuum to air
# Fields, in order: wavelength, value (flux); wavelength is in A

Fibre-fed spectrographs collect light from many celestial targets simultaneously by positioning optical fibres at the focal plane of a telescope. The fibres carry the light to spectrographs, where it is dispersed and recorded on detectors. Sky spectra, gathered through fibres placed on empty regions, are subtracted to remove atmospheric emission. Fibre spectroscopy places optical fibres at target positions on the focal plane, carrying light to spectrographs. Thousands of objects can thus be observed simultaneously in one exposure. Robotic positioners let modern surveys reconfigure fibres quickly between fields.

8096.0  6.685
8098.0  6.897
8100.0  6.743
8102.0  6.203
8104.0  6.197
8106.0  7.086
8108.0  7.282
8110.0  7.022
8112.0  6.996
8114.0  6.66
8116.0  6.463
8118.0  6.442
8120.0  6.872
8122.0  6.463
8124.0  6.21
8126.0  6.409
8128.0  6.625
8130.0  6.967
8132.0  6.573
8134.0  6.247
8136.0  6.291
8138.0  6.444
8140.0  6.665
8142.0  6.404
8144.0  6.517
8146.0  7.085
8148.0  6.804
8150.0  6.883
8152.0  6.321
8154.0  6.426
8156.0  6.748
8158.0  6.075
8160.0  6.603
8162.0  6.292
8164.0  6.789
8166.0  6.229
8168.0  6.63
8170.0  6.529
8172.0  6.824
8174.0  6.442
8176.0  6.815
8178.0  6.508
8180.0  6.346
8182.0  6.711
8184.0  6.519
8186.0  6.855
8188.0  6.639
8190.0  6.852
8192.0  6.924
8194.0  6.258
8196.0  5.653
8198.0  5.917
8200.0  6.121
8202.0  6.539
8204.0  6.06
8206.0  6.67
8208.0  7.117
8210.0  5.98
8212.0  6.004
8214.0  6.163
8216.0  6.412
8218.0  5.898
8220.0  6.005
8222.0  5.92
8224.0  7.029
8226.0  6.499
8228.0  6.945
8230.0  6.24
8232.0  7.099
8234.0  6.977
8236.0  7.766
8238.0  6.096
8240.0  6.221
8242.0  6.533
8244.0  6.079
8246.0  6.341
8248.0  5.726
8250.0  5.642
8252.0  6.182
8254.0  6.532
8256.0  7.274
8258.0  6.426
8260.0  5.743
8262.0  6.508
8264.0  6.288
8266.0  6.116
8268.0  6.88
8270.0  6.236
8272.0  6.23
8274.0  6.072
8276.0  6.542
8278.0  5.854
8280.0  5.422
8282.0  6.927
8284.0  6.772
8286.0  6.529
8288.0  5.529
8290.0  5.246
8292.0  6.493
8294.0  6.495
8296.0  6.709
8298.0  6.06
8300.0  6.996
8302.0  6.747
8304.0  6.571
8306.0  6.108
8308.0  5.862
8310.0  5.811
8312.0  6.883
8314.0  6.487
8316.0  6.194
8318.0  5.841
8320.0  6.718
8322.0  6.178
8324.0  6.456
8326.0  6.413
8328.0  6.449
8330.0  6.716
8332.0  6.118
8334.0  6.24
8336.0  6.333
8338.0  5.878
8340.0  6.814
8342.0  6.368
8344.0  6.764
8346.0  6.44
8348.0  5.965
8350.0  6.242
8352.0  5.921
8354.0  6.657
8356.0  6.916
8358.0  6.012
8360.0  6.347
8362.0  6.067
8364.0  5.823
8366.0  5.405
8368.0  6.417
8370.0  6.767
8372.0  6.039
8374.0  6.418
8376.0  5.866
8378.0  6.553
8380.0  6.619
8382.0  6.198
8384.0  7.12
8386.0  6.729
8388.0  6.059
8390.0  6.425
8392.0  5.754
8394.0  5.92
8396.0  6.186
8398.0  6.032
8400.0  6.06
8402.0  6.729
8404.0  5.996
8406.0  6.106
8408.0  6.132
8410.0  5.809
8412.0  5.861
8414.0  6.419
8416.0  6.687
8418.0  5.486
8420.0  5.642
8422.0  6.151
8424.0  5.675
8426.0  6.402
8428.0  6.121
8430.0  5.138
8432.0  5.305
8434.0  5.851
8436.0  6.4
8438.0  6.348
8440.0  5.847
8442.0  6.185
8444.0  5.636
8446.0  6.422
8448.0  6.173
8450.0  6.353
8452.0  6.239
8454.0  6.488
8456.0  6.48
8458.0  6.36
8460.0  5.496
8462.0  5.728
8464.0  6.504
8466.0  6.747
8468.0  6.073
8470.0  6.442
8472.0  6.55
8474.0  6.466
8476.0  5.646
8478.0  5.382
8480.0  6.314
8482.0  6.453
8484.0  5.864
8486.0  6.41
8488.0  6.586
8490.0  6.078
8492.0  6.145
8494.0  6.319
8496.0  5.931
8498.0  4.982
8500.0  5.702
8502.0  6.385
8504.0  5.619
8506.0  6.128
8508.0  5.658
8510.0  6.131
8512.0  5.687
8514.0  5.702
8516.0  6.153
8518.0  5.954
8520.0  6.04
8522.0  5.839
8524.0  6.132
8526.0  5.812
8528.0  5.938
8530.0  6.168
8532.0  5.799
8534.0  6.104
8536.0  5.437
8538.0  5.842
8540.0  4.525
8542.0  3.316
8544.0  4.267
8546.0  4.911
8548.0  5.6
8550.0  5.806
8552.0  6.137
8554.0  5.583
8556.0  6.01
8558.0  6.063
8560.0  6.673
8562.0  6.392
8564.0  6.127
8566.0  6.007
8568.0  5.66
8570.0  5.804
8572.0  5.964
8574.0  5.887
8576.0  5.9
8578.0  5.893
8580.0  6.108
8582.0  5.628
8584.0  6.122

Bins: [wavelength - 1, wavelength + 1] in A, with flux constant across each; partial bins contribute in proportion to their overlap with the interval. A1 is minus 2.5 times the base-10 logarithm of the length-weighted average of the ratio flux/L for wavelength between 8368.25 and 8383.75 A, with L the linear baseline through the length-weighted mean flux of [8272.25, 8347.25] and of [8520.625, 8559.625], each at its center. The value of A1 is -0.05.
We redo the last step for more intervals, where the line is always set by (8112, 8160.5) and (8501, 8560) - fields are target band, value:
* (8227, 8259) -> -0.030 mag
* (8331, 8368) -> -0.027 mag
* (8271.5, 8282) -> 0.027 mag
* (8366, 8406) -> -0.047 mag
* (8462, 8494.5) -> -0.076 mag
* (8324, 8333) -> -0.050 mag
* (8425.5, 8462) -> -0.031 mag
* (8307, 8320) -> -0.009 mag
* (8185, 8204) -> 0.006 mag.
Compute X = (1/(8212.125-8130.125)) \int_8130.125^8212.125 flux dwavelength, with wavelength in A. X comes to 6.51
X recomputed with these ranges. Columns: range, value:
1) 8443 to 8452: 6.16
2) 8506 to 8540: 5.87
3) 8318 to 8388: 6.34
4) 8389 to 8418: 6.13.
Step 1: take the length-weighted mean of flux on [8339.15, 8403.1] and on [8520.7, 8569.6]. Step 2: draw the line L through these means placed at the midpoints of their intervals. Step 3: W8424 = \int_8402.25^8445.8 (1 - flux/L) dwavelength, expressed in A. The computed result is 0.9 A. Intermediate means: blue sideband 6.3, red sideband 5.68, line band 5.98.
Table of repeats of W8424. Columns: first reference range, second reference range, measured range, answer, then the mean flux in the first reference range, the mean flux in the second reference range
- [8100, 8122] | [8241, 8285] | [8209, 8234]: 0.1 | 6.71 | 6.29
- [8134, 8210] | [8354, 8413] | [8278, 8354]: 0.1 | 6.52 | 6.23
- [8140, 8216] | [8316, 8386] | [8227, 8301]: 0.5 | 6.49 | 6.33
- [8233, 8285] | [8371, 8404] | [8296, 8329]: -0.2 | 6.36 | 6.29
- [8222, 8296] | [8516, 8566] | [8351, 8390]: -1.3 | 6.37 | 5.7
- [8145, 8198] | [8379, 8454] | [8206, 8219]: 0.4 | 6.56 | 6.12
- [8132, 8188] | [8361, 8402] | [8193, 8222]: 1.3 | 6.56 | 6.24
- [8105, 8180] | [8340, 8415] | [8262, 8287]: 0.3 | 6.61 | 6.25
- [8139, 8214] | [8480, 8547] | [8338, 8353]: -0.5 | 6.5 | 5.77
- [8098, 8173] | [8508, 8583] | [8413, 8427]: -0.1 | 6.6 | 5.76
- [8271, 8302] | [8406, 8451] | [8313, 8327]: -0.3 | 6.27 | 6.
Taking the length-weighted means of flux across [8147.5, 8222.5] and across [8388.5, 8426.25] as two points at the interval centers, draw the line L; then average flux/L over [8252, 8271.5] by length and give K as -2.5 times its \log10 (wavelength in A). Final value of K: -0.02 mag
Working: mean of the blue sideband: 6.43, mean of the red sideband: 6.07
